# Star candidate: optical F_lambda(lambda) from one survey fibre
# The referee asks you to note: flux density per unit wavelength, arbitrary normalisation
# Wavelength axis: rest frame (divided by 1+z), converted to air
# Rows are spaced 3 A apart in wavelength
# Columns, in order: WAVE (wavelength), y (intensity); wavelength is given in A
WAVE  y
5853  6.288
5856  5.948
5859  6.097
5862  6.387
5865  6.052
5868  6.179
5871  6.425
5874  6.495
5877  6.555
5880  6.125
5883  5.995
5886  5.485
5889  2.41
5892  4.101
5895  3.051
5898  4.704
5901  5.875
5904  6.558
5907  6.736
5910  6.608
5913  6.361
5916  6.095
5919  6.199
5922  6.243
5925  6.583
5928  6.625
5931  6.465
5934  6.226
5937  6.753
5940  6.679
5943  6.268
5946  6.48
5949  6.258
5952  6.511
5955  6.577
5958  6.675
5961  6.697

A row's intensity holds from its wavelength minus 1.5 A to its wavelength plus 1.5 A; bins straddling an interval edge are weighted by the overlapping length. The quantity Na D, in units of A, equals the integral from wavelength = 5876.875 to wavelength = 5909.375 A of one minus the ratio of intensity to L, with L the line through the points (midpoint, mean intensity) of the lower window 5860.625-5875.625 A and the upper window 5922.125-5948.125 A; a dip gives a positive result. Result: 5.9 A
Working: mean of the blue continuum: 6.31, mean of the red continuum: 6.49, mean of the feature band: 5.22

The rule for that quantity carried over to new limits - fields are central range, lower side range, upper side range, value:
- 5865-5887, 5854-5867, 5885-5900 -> -4.9 A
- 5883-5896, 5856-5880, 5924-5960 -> 4.7 A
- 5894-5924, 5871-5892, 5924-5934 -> 0.9 A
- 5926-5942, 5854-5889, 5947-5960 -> -0.4 A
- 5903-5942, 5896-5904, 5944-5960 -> -4.1 A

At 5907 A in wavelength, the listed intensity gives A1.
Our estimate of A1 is 6.736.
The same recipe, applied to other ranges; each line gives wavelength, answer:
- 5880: 6.125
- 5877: 6.555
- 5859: 6.097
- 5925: 6.583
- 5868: 6.179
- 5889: 2.41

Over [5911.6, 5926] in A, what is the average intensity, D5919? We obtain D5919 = 6.29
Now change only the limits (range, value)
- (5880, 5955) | 5.9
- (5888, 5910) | 4.96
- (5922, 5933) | 6.5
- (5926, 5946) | 6.5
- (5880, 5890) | 4.97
